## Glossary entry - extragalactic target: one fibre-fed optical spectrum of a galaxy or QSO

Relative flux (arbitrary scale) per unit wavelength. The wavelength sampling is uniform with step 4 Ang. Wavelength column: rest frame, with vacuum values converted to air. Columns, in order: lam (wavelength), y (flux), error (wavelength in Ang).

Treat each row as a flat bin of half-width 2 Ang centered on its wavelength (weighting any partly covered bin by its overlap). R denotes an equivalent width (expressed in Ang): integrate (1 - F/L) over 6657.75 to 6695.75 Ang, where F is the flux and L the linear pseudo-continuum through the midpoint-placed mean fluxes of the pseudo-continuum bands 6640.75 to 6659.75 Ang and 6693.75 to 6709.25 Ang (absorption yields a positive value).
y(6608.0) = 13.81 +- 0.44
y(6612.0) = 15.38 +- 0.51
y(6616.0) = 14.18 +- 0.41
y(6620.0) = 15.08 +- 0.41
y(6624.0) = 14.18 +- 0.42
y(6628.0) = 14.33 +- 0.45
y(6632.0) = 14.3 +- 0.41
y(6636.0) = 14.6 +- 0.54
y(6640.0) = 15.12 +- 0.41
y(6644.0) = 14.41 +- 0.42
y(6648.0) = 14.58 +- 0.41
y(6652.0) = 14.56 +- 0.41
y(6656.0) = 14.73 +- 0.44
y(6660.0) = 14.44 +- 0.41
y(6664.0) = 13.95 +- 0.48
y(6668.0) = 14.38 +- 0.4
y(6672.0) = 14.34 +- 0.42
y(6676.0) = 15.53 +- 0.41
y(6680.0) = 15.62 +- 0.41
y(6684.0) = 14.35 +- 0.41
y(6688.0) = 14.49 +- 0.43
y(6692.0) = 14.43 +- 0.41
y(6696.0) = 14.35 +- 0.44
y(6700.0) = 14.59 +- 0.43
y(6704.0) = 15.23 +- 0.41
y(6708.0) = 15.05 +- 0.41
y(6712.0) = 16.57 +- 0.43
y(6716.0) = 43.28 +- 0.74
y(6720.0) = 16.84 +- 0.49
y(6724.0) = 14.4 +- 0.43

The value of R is 0.2 Ang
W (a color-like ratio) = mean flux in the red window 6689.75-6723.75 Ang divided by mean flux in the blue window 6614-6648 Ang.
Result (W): 1.28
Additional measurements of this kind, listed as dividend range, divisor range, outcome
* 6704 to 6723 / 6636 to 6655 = 1.48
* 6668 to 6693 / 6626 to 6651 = 1.01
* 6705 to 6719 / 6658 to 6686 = 1.62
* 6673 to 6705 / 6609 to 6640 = 1.01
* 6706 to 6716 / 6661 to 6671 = 1.50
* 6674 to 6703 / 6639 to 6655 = 1.01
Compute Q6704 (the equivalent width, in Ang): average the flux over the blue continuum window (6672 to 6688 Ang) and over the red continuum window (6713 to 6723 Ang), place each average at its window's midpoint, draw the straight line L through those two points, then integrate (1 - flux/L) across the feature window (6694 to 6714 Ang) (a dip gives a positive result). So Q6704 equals 6.59 Ang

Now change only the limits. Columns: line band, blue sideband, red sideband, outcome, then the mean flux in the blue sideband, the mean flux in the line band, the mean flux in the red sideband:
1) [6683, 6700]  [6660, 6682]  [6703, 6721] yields 3.61 Ang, 14.7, 14.4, 22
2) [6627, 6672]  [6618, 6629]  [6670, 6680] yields 0.98 Ang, 14.5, 14.5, 15.1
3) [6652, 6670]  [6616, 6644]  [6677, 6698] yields 0.29 Ang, 14.6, 14.4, 14.7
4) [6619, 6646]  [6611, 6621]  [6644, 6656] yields 0.25 Ang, 14.8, 14.6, 14.6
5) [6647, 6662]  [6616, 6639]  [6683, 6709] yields -0.03 Ang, 14.5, 14.6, 14.6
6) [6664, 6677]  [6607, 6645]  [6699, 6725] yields 2.04 Ang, 14.6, 14.6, 19.8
